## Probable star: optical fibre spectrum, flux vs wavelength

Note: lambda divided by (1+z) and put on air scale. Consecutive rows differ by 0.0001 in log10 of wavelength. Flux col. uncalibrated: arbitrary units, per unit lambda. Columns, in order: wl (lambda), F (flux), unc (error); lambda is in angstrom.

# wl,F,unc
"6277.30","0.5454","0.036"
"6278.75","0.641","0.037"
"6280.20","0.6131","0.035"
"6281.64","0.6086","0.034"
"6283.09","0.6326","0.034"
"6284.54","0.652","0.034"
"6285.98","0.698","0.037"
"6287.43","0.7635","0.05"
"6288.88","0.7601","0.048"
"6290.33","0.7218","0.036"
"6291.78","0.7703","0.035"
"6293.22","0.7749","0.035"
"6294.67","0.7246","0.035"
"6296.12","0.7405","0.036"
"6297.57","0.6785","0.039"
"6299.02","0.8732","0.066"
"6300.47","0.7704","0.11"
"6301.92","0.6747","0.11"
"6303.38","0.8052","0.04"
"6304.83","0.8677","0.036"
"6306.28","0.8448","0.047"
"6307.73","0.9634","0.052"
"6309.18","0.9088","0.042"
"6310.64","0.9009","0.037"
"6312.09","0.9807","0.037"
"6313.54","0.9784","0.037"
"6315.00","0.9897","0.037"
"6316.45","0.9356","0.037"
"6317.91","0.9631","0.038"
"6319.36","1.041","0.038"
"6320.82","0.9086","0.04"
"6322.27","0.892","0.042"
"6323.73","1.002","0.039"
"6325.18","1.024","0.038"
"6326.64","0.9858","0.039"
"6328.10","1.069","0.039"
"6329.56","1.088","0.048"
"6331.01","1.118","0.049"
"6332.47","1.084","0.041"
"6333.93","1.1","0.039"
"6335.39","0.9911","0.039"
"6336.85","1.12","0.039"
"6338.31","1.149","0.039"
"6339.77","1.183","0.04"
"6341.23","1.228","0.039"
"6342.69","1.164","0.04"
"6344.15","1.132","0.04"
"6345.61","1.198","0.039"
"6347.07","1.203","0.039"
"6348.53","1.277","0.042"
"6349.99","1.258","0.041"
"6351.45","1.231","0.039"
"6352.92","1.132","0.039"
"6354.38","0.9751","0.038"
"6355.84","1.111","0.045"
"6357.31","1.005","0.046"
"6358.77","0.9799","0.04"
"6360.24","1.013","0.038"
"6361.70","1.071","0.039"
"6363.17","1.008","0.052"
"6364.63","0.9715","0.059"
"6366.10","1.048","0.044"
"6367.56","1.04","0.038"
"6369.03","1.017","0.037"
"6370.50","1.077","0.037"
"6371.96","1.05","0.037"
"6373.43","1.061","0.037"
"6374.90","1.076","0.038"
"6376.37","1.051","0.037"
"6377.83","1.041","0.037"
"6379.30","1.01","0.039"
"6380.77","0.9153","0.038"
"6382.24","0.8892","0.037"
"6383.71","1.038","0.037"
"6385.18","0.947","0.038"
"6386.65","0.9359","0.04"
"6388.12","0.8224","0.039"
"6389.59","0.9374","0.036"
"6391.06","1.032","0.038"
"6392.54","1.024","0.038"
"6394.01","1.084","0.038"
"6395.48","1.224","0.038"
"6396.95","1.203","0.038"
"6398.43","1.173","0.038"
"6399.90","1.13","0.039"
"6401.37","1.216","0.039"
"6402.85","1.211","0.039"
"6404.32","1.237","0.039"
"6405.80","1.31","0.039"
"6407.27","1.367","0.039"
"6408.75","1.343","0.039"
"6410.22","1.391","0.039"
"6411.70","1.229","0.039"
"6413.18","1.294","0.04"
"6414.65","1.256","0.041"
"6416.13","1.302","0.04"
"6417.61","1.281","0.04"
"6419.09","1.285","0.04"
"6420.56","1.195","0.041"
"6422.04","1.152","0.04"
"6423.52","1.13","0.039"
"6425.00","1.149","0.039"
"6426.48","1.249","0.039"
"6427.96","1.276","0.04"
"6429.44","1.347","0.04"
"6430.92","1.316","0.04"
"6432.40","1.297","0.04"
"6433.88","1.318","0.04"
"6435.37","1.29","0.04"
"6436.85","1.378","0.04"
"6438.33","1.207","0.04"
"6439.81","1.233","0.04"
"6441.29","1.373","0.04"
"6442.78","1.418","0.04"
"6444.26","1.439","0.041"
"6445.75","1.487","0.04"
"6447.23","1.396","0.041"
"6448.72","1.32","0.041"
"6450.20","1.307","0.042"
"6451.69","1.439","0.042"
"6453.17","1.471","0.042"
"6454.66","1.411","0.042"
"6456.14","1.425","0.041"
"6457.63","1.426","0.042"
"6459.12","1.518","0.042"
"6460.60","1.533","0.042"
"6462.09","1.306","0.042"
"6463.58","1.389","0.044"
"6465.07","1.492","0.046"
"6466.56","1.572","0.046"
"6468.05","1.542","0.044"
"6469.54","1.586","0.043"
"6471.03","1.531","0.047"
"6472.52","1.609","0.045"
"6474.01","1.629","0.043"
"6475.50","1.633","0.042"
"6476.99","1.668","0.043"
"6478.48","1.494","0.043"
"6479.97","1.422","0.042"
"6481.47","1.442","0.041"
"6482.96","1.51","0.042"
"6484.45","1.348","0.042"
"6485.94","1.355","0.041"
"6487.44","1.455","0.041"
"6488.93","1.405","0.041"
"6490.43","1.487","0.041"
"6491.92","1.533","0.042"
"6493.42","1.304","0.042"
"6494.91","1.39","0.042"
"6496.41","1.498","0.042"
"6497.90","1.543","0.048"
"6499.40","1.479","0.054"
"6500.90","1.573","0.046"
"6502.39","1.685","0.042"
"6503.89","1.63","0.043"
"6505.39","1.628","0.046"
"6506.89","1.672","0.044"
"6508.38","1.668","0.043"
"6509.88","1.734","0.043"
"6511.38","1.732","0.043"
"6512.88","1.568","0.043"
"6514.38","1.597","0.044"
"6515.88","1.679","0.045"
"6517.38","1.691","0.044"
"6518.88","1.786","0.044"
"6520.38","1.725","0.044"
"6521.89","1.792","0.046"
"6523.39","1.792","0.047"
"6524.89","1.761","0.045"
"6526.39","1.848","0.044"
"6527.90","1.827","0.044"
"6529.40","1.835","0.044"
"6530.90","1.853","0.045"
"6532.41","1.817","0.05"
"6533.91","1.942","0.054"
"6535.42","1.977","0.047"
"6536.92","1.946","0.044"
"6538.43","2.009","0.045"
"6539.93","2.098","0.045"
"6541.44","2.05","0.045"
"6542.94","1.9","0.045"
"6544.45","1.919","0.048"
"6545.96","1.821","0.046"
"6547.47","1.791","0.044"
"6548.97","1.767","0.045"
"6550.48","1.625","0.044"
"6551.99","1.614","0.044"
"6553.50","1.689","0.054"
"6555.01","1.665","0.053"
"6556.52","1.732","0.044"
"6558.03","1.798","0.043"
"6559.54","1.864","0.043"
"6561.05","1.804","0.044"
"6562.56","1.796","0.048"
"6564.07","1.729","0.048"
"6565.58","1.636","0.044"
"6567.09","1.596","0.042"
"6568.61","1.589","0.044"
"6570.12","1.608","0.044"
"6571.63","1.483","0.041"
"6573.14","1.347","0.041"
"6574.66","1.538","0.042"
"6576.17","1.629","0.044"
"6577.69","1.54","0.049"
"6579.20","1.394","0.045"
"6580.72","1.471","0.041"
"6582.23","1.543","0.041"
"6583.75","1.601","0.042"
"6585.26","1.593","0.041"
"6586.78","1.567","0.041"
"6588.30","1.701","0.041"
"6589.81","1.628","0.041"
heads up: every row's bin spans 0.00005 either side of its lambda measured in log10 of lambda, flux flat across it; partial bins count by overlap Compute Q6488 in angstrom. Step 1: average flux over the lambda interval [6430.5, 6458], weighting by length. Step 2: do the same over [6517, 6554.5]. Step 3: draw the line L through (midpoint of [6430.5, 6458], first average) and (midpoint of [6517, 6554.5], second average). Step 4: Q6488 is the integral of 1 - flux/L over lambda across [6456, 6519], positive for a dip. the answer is 1.9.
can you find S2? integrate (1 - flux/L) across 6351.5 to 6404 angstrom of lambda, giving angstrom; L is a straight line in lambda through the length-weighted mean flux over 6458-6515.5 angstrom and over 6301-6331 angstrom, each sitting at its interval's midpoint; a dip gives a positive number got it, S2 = 4.90 angstrom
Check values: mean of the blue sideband 0.944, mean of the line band 1.05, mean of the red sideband 1.53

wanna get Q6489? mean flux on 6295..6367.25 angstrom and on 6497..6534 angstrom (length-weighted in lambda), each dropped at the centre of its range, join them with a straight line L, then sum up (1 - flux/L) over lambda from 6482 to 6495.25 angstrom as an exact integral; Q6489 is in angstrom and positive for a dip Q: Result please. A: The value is 1.5 angstrom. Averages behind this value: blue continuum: 1.01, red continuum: 1.71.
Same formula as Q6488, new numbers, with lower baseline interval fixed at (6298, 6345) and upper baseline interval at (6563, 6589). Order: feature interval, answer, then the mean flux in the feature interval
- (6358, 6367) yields 0.6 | 1.02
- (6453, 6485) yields -4.3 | 1.5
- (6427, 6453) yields -1.8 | 1.35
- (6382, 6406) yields 1.5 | 1.08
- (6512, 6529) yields -3.5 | 1.74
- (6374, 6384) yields 1.1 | 1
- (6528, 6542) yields -4.4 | 1.94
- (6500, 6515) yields -2.5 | 1.65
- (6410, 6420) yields -0.7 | 1.28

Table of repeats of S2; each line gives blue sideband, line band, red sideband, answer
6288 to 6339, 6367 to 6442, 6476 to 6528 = 4.8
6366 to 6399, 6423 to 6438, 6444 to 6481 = 0.3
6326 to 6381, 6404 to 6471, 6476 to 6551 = 2.3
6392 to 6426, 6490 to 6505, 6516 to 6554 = 1.3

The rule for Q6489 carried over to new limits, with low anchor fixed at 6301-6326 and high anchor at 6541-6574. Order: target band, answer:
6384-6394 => 1.7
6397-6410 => -0.4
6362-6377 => 0.9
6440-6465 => -0.7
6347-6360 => -0.9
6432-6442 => 0.2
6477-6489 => 0.2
